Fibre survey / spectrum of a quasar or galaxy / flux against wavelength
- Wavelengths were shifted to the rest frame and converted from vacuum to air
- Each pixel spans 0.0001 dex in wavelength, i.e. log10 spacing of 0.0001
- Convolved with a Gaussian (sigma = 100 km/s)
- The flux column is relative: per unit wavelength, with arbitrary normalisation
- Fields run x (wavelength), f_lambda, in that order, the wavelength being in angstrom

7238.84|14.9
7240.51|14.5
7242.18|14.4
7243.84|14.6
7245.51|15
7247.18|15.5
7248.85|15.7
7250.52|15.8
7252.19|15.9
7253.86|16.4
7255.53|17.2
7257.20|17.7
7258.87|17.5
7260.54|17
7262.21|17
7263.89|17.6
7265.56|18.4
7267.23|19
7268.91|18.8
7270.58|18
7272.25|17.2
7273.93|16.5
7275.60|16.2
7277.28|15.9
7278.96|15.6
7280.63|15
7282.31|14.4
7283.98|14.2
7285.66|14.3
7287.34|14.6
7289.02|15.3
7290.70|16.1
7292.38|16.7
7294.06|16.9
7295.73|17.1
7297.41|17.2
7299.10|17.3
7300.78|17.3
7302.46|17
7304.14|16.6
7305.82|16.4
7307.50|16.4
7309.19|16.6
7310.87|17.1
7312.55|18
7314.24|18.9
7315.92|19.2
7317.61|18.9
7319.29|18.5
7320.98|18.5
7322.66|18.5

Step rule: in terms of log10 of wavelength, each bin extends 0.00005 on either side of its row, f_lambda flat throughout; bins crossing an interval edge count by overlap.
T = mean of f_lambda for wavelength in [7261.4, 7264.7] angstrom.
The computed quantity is 17.3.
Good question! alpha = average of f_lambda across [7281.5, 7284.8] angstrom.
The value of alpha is 14.3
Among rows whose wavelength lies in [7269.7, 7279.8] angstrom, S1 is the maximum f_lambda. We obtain 18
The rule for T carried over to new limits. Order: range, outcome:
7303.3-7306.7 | 16.5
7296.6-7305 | 17.1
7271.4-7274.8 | 16.9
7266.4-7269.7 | 18.9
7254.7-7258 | 17.5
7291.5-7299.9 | 17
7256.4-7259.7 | 17.6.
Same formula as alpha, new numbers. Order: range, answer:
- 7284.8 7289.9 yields 14.7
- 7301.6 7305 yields 16.8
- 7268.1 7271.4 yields 18.4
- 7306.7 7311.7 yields 16.7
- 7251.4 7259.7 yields 17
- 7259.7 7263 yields 17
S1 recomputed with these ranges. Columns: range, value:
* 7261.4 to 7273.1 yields 19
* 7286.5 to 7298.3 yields 17.2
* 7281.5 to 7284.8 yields 14.4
